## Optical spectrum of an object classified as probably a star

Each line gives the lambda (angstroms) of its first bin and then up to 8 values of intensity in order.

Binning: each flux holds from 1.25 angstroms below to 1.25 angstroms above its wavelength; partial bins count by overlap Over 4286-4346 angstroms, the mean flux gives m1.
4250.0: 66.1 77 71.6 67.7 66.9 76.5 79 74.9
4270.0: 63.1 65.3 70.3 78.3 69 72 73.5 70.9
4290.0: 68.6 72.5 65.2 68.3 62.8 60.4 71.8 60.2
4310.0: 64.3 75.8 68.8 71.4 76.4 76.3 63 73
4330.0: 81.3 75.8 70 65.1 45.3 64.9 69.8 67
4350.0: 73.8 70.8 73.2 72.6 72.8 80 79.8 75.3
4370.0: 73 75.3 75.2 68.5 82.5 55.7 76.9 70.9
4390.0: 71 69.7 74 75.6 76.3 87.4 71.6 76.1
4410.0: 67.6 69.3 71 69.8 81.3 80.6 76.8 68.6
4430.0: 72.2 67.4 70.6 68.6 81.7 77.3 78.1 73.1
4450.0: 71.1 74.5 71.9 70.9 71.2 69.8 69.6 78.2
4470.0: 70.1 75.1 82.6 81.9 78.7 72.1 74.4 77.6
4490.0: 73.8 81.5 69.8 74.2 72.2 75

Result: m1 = 68.4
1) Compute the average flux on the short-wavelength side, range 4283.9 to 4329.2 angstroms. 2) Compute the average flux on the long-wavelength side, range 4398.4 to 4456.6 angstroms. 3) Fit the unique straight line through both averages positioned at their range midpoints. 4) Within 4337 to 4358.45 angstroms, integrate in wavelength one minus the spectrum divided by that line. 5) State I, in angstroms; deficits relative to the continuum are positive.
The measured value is 1.2 angstroms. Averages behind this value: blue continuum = 69.2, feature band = 66.9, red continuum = 74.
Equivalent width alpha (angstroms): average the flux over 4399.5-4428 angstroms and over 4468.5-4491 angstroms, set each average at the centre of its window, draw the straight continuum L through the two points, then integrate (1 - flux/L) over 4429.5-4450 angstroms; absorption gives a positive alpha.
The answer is 0.5 angstroms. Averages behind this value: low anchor 74.8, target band 73.5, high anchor 76.3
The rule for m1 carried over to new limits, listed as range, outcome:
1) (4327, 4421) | 72.3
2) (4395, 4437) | 73.8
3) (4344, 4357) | 71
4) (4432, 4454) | 73.8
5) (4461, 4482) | 75.6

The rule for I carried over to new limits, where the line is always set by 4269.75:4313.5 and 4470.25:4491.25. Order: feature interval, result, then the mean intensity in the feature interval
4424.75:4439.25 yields 0.8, 70.7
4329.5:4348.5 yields 1.0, 66.9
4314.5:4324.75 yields -0.4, 72.6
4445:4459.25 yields 0.5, 72.8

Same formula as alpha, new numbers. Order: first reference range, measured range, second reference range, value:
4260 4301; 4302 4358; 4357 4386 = 2.46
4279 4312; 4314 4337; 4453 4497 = -1.24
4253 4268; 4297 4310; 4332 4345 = 0.68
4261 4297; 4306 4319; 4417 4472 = 0.61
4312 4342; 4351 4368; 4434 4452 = -0.89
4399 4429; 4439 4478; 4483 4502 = 0.02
